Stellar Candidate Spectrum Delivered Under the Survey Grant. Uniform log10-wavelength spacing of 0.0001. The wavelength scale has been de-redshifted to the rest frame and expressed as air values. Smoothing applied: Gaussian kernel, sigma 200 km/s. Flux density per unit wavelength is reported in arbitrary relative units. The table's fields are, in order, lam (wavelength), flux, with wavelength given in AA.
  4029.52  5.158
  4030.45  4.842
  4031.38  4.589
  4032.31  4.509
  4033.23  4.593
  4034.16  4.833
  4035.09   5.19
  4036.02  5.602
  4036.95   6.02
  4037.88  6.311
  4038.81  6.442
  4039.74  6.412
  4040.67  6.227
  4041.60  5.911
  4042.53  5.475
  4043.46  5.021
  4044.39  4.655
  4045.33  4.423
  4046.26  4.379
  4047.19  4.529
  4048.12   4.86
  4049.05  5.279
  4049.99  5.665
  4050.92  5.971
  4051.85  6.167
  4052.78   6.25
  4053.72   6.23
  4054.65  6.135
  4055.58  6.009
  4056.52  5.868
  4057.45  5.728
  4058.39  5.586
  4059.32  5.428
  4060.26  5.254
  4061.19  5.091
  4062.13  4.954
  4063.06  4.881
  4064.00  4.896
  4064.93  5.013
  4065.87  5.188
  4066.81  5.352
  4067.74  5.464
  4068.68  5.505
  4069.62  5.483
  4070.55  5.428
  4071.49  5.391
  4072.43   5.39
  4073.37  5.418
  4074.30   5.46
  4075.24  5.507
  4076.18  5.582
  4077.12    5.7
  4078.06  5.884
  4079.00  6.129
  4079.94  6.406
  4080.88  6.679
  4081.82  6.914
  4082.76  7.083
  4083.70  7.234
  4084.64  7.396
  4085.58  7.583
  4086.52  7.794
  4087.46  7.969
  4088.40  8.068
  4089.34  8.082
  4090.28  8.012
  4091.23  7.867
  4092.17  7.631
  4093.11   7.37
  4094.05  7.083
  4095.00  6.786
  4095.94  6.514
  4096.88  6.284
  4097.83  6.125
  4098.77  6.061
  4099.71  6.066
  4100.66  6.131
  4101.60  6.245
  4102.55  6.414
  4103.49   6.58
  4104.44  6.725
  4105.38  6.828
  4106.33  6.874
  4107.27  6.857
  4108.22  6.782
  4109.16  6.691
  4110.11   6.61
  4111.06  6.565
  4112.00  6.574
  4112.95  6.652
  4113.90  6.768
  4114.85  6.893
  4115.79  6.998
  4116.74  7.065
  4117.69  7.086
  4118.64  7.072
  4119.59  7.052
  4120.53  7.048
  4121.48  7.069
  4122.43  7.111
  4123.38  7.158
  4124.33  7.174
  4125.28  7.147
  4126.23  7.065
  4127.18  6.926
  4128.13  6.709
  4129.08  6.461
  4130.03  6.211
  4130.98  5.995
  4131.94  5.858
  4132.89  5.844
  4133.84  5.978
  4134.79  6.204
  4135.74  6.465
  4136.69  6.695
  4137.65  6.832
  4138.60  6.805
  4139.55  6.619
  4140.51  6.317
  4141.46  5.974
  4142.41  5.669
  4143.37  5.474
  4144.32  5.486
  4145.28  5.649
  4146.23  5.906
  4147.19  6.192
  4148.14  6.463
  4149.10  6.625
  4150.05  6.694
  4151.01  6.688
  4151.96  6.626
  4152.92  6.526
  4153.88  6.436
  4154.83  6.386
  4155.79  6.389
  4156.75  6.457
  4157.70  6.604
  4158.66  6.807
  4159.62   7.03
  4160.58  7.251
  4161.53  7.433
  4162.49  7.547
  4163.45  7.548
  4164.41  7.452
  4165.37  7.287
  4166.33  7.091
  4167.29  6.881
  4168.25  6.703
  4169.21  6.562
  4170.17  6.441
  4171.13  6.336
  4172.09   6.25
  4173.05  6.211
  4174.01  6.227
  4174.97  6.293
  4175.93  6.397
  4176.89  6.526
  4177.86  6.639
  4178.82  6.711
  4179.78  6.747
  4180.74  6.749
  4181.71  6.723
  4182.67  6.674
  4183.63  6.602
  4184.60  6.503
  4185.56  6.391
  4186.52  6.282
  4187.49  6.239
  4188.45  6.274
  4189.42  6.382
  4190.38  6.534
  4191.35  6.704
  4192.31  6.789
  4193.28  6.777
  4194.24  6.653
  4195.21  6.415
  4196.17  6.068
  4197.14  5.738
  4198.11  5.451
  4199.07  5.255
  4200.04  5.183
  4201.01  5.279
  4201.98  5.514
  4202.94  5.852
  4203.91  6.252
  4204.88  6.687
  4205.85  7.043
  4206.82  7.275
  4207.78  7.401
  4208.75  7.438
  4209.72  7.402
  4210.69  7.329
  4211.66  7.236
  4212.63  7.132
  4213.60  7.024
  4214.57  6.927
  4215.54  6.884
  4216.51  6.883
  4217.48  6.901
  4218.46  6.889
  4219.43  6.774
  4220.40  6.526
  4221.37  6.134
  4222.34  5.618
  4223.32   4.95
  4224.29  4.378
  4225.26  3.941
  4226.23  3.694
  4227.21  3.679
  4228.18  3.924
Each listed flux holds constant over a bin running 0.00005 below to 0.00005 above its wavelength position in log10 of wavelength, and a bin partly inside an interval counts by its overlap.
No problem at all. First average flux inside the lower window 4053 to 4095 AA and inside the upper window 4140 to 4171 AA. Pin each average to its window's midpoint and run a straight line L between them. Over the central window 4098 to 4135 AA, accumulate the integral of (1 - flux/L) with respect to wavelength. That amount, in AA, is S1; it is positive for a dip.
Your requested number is -1.4 AA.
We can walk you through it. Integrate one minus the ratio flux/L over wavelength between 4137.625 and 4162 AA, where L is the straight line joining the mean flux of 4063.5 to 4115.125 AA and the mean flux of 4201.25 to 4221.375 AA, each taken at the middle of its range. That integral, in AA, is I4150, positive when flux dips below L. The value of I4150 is 0.8 AA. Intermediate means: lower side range 6.47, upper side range 6.83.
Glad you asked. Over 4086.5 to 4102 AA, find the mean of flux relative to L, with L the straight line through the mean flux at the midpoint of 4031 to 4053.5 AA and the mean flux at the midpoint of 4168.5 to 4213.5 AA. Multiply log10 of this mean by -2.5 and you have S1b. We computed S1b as -0.22 mag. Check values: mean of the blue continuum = 5.4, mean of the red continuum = 6.48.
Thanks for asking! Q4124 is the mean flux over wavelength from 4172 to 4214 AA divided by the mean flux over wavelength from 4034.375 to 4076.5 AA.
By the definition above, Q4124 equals 1.18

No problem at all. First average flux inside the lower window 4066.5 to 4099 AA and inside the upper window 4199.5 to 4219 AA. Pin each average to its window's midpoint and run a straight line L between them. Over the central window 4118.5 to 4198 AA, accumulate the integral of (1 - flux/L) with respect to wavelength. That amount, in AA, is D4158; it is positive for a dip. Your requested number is 1.1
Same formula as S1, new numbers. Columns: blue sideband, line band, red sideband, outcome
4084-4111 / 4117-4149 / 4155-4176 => 1.8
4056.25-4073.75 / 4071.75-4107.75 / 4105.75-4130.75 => -3.9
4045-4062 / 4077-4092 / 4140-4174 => -3.6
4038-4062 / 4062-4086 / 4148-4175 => -0.1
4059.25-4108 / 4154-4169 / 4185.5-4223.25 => -1.3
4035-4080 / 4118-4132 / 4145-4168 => -1.0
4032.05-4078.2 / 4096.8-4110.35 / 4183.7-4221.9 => -1.6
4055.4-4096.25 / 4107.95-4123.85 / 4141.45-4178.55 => -1.3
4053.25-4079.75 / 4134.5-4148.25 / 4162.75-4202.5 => -0.2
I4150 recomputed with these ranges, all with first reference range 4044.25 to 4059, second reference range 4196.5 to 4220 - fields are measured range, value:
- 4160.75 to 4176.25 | -1.25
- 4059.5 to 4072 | 0.82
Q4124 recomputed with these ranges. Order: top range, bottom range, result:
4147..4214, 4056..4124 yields 1.03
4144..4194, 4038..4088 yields 1.14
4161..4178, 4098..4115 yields 1.03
